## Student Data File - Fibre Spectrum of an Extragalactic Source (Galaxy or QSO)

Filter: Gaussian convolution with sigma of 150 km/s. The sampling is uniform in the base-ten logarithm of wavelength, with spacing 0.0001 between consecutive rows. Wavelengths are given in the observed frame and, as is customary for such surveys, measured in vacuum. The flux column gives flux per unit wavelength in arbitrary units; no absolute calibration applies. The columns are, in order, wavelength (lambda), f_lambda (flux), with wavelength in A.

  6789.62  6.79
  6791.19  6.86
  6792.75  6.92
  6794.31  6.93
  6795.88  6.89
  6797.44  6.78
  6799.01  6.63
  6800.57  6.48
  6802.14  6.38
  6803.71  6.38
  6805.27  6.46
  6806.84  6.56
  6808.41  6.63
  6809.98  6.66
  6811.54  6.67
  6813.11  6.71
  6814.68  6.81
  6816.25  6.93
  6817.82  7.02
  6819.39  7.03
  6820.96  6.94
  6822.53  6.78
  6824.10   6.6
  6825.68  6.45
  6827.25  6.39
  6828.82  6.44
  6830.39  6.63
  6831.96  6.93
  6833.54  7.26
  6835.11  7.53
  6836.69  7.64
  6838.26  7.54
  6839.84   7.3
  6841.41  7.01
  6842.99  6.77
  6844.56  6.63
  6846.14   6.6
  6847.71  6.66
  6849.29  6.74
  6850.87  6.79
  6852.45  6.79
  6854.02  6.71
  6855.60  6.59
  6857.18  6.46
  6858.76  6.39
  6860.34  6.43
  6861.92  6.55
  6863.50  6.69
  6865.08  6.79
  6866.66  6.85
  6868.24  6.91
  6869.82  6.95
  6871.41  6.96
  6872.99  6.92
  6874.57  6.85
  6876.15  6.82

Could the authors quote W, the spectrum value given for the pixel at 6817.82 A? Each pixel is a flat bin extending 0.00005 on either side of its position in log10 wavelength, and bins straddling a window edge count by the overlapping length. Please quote 7.02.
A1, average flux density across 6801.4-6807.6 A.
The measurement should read 6.45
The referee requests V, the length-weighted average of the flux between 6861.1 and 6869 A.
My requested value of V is 6.76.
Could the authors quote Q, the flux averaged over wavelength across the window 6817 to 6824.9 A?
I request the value 6.87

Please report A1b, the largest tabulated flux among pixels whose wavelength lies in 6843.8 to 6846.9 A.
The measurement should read 6.63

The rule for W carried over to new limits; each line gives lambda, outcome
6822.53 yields 6.78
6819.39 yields 7.03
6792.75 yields 6.92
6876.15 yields 6.82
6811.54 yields 6.67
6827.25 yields 6.39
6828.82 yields 6.44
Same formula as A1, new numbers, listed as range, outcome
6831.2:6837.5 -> 7.34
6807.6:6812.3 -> 6.66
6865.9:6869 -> 6.88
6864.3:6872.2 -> 6.89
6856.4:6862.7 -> 6.46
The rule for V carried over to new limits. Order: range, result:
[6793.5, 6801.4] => 6.74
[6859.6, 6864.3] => 6.56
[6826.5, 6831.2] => 6.5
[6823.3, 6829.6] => 6.47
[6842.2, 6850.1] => 6.68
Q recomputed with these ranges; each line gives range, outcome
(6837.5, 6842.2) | 7.28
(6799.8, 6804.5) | 6.41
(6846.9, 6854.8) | 6.74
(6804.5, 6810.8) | 6.58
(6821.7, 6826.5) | 6.6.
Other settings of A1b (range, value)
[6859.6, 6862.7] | 6.55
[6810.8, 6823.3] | 7.03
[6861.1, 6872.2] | 6.96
